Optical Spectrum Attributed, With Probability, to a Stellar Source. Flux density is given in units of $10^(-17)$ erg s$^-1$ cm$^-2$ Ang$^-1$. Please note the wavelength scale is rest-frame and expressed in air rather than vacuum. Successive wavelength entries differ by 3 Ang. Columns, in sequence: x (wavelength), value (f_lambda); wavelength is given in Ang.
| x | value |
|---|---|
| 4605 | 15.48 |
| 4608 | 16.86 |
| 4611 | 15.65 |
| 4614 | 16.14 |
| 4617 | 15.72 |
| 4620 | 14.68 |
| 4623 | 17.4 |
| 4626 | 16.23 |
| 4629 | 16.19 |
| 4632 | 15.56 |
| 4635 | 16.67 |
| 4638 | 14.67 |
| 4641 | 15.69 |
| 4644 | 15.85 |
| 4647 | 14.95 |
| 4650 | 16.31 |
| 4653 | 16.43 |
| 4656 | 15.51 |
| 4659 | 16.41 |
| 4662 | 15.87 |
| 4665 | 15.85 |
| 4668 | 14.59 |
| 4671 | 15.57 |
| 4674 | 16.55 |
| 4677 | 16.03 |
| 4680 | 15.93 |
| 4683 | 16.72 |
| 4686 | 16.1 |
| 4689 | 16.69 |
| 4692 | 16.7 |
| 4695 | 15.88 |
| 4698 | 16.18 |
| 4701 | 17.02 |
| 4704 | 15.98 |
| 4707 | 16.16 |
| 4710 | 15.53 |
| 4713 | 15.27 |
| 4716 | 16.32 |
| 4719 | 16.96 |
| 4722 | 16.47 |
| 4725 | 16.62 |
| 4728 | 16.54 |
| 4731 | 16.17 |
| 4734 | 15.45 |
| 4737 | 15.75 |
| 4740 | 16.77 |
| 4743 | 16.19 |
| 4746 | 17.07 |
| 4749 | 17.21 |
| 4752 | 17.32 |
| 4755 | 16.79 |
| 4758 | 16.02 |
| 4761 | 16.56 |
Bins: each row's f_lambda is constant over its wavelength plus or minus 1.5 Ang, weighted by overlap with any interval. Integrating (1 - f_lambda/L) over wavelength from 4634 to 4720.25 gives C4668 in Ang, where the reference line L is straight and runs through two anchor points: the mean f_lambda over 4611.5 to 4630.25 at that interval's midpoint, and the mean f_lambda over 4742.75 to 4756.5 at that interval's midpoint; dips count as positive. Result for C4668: 2.3 Ang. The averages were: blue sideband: 16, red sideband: 17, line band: 16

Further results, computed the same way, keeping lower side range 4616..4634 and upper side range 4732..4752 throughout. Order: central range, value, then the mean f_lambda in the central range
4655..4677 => 0.5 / 15.8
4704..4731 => 0.3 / 16.2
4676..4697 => -0.1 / 16.3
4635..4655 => 0.4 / 15.7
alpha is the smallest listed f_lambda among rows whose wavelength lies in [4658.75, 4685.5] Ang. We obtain 14.59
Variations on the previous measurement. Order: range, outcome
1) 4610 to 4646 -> 14.67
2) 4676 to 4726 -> 15.27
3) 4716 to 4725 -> 16.32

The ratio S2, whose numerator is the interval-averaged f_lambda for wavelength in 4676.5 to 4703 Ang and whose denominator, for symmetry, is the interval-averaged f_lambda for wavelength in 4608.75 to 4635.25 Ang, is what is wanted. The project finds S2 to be 1.0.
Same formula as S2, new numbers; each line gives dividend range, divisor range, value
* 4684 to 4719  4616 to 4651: 1.02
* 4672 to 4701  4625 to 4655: 1.03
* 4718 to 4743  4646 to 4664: 1.02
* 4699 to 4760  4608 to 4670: 1.03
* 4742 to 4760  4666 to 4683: 1.06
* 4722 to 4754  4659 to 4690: 1.03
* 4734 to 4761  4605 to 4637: 1.03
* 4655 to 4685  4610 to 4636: 0.99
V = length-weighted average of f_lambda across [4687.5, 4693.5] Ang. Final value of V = 16.7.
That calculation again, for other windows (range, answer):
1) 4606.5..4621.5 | 15.8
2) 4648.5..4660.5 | 16.2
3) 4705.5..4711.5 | 15.8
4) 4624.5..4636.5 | 16.2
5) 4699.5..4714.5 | 16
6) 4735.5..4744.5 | 16.2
